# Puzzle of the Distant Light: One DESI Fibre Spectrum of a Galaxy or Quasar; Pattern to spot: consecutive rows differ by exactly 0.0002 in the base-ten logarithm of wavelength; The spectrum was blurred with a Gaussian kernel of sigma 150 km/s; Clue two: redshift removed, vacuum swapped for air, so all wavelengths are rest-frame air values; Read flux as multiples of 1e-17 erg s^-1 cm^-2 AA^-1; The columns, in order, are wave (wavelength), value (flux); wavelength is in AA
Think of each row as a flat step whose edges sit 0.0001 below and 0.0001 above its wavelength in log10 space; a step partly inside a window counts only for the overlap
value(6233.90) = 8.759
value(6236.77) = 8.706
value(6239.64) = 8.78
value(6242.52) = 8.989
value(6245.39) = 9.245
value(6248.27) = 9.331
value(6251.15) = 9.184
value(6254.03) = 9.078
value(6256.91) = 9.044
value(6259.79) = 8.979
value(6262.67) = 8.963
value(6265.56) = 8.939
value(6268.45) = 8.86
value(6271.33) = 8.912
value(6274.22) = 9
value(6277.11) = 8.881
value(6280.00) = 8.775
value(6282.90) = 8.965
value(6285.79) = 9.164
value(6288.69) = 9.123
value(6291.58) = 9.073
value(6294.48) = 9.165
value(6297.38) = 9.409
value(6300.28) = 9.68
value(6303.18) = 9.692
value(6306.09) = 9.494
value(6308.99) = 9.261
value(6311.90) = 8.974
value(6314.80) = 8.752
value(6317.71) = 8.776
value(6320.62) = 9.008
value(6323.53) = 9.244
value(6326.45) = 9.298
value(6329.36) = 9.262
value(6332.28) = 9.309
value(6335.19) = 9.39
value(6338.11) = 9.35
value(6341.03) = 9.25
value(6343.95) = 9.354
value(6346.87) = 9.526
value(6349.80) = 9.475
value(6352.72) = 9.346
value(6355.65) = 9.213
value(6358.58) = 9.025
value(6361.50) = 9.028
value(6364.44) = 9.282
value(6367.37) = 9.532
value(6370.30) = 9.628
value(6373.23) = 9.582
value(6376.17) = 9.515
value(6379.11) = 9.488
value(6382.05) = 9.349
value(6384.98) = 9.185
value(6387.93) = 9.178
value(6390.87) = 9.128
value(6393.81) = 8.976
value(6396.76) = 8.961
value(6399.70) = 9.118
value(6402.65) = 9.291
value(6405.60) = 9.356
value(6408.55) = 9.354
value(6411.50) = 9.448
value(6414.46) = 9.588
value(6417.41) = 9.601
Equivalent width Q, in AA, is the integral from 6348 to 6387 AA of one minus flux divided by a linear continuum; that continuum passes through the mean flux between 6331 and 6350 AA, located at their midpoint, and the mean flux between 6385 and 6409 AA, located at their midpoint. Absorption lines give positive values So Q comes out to -0.4 AA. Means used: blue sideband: 9.37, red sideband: 9.16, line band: 9.35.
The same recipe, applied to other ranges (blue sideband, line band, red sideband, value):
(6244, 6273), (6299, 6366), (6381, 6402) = -1.2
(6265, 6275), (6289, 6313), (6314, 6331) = -0.9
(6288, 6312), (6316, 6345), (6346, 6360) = 0.3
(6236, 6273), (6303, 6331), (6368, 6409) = 0.0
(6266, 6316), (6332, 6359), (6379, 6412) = -0.5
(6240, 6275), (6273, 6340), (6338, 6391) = 0.0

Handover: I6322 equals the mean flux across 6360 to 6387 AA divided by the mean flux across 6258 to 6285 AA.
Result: 1.05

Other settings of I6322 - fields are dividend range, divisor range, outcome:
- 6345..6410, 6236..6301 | 1.03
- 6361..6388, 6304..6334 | 1.03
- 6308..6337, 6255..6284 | 1.02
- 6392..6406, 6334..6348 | 0.97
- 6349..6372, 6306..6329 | 1.03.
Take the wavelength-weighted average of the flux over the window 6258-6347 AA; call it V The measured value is 9.15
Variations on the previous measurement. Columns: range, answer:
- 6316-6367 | 9.25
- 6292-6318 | 9.26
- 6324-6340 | 9.31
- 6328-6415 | 9.31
